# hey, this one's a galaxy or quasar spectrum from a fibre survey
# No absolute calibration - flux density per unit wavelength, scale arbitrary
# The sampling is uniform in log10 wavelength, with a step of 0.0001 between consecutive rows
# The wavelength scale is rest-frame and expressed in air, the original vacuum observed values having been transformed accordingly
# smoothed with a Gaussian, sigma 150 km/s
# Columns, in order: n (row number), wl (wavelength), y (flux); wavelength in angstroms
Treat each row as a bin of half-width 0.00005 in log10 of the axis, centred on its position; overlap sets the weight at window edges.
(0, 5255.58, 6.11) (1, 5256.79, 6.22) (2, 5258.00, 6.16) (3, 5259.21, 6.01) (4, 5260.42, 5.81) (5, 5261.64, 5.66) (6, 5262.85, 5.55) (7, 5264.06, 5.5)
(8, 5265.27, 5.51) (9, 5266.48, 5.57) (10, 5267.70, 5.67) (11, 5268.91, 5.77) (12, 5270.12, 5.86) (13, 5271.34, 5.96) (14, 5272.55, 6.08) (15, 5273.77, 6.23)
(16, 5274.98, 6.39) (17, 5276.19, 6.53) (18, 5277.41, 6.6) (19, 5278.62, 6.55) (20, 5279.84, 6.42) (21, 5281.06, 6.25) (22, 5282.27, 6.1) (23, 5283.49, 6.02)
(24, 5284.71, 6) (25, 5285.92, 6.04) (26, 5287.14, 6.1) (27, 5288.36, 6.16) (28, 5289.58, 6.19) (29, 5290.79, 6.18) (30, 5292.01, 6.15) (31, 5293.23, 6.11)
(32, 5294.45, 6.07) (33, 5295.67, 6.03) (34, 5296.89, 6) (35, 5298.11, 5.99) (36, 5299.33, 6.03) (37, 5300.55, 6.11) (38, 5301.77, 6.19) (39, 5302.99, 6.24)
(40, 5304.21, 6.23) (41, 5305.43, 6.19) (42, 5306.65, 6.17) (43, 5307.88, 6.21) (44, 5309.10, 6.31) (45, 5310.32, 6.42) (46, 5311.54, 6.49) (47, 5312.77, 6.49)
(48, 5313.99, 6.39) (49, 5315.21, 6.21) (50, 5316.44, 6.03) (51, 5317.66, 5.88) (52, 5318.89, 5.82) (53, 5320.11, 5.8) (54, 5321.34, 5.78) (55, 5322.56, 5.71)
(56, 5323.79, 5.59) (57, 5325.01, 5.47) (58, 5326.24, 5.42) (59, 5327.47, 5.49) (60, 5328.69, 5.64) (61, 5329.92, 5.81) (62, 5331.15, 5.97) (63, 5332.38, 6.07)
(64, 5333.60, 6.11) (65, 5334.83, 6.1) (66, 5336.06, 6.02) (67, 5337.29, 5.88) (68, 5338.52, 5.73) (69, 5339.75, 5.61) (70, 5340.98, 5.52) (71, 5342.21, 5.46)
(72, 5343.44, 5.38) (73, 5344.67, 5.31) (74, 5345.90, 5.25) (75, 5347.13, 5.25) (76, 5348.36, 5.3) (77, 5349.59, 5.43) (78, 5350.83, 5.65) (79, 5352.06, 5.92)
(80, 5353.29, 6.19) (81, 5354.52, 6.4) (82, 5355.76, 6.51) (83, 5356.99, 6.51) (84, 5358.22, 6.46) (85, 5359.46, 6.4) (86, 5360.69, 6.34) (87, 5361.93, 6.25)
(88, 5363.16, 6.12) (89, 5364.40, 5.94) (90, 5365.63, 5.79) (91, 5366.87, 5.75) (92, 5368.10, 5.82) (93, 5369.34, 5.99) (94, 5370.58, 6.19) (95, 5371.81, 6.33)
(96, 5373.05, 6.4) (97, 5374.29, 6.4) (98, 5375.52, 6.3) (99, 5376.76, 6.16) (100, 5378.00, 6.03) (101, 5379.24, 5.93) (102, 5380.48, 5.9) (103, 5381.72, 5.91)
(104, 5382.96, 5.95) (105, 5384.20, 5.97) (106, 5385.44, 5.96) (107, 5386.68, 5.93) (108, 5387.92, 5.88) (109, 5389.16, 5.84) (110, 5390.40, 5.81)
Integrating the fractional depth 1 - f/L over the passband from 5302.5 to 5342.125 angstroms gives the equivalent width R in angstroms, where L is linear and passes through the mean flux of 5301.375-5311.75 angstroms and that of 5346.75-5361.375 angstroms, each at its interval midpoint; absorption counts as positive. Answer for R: 1.5 angstroms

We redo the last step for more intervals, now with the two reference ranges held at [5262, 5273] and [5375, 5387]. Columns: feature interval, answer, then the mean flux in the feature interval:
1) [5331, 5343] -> 0.1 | 5.84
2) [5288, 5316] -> -1.9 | 6.2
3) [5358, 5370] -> -0.2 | 6.07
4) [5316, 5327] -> 0.3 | 5.71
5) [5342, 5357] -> 0.5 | 5.71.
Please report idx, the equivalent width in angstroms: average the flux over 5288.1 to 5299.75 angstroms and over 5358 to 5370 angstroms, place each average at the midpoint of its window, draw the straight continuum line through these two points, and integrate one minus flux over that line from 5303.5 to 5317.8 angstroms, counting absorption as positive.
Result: -0.4 angstroms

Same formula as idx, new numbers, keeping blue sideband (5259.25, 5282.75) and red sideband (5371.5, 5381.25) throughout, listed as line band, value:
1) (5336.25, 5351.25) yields 1.5 angstroms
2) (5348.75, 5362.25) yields -0.1 angstroms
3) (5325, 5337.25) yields 0.5 angstroms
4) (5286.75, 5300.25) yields -0.1 angstroms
